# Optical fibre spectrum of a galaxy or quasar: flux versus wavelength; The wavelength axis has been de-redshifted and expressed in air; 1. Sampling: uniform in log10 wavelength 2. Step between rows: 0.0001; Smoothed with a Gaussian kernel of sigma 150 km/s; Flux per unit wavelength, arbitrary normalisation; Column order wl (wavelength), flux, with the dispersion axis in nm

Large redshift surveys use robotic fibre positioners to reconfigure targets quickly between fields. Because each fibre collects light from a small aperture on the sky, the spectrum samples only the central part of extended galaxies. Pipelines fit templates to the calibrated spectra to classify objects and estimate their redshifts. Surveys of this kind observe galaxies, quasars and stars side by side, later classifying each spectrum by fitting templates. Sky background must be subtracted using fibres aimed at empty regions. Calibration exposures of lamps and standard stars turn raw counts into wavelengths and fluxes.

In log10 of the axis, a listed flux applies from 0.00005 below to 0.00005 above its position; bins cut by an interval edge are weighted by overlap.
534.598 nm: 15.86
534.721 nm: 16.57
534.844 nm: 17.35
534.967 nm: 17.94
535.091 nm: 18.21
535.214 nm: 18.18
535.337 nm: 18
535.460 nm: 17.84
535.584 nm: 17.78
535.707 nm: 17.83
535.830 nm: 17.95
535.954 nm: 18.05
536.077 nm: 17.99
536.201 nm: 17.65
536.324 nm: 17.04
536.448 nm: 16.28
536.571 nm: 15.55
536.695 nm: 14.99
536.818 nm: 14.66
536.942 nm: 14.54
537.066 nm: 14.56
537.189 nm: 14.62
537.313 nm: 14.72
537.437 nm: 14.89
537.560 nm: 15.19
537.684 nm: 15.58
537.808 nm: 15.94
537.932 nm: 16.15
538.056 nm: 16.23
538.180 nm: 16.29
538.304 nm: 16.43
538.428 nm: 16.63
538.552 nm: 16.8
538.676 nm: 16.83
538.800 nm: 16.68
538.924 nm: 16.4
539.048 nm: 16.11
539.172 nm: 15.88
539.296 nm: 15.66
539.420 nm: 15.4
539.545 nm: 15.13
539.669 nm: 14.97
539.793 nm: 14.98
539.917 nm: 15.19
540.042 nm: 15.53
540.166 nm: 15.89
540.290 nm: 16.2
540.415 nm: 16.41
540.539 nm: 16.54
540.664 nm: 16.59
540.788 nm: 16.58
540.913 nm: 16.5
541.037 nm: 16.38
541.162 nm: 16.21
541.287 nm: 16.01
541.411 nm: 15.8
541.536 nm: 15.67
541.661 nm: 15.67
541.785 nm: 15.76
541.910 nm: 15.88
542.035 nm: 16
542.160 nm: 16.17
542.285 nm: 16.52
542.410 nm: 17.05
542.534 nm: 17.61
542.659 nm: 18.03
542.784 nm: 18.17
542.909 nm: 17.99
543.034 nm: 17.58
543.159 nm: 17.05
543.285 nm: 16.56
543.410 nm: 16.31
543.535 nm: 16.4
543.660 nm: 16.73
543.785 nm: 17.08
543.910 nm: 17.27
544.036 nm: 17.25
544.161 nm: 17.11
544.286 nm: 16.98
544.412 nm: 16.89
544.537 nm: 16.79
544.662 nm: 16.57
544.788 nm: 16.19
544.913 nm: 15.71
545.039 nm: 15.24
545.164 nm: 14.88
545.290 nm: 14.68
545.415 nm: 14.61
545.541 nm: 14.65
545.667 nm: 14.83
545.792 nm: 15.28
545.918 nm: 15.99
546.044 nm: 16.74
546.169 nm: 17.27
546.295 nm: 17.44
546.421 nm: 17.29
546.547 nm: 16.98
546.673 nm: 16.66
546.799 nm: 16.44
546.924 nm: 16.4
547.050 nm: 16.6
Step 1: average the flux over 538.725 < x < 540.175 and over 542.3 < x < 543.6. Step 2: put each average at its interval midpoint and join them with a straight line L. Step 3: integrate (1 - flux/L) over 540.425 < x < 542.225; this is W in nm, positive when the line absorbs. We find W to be 0.04 nm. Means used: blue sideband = 15.7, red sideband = 17.2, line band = 16.1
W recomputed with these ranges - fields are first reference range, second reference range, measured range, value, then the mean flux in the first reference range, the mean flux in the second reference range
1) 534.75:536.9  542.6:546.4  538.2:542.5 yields 0.19 nm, 17.2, 16.5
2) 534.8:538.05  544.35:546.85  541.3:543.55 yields -0.06 nm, 16.5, 16.1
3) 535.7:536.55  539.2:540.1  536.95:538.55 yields 0.08 nm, 17.4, 15.3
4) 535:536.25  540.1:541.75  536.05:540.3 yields 0.32 nm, 17.9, 16.2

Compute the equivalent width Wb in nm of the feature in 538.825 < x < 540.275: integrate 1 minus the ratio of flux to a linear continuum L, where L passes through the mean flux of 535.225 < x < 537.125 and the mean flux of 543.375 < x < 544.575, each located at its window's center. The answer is 0.10 nm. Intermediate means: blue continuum 16.8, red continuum 16.9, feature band 15.6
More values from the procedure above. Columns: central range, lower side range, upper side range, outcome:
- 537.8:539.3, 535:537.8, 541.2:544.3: 0.02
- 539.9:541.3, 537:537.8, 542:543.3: 0.01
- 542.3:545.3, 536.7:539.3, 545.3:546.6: -0.16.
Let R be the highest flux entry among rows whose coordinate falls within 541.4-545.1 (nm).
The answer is 18.17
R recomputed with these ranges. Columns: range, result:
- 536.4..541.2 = 16.83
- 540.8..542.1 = 16.5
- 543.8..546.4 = 17.44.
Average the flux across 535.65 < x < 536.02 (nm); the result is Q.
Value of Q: 18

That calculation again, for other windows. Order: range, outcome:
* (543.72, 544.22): 17.2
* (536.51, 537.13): 14.9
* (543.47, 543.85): 16.8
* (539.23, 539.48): 15.6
